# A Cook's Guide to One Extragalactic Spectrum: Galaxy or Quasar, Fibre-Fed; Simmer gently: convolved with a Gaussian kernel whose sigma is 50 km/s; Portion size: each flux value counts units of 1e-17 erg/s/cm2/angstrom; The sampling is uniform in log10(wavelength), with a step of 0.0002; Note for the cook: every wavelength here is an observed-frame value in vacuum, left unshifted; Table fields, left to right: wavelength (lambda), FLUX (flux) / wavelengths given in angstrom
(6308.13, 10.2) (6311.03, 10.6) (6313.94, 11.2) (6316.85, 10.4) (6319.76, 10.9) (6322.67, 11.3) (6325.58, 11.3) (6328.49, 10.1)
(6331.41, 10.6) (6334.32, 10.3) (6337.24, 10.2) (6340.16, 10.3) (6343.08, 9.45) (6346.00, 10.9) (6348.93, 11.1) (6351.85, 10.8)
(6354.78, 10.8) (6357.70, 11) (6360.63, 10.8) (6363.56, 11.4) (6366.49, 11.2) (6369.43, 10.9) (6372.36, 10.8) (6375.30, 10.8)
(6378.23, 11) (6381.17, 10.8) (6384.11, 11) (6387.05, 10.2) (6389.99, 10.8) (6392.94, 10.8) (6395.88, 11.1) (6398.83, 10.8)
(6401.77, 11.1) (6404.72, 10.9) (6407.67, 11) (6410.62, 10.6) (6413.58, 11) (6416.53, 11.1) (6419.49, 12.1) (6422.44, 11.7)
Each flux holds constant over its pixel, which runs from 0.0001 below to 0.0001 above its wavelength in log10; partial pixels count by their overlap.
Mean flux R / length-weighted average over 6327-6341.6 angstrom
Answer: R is 10.3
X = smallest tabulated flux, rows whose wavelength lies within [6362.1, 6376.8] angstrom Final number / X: 10.8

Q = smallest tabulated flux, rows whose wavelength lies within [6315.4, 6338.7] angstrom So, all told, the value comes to 10.1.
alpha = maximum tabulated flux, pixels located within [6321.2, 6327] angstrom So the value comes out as 11.3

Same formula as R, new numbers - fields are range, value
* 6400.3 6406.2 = 11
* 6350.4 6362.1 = 10.9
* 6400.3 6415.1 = 10.9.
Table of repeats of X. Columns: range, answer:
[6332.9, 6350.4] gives 9.45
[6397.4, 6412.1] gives 10.6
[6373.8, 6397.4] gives 10.2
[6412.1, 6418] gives 11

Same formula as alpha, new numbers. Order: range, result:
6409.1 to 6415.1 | 11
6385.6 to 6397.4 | 11.1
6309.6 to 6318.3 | 11.2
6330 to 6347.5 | 10.9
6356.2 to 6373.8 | 11.4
